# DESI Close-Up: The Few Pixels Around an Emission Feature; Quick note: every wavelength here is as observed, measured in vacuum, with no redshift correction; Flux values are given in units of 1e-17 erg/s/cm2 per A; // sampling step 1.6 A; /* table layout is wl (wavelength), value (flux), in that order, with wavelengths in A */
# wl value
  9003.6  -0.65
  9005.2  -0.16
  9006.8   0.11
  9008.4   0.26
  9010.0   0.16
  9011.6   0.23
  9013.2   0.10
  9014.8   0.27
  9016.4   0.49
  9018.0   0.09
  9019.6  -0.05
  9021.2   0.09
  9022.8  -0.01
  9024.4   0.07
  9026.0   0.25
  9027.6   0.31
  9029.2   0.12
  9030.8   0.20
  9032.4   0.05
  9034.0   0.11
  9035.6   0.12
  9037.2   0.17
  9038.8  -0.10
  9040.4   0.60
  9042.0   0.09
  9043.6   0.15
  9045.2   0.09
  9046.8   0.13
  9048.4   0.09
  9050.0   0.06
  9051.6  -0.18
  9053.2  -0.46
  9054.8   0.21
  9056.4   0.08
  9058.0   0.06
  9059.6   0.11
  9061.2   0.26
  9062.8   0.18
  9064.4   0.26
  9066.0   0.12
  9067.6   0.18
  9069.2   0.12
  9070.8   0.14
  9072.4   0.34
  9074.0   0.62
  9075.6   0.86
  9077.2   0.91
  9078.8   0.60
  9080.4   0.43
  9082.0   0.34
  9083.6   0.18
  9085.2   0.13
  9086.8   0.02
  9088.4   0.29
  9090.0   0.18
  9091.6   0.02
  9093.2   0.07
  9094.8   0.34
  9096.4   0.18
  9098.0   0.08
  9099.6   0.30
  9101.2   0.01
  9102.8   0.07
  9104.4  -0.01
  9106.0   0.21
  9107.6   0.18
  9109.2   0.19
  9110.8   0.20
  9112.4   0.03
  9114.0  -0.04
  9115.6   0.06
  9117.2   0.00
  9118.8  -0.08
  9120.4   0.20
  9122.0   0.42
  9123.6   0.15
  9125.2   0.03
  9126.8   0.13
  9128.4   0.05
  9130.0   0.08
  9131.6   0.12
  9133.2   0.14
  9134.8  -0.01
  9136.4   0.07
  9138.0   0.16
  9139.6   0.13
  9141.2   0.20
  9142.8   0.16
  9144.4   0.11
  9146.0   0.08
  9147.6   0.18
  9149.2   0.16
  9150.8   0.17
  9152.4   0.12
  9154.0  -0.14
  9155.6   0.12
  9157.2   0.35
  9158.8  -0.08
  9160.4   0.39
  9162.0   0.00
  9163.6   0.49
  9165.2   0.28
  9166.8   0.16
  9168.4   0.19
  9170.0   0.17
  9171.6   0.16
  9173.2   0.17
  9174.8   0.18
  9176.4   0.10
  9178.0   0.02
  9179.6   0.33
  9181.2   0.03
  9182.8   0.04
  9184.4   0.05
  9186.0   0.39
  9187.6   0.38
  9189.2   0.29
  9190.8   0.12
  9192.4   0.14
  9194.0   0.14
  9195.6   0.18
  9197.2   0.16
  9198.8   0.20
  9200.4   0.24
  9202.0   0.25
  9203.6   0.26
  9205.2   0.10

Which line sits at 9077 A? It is H-gamma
